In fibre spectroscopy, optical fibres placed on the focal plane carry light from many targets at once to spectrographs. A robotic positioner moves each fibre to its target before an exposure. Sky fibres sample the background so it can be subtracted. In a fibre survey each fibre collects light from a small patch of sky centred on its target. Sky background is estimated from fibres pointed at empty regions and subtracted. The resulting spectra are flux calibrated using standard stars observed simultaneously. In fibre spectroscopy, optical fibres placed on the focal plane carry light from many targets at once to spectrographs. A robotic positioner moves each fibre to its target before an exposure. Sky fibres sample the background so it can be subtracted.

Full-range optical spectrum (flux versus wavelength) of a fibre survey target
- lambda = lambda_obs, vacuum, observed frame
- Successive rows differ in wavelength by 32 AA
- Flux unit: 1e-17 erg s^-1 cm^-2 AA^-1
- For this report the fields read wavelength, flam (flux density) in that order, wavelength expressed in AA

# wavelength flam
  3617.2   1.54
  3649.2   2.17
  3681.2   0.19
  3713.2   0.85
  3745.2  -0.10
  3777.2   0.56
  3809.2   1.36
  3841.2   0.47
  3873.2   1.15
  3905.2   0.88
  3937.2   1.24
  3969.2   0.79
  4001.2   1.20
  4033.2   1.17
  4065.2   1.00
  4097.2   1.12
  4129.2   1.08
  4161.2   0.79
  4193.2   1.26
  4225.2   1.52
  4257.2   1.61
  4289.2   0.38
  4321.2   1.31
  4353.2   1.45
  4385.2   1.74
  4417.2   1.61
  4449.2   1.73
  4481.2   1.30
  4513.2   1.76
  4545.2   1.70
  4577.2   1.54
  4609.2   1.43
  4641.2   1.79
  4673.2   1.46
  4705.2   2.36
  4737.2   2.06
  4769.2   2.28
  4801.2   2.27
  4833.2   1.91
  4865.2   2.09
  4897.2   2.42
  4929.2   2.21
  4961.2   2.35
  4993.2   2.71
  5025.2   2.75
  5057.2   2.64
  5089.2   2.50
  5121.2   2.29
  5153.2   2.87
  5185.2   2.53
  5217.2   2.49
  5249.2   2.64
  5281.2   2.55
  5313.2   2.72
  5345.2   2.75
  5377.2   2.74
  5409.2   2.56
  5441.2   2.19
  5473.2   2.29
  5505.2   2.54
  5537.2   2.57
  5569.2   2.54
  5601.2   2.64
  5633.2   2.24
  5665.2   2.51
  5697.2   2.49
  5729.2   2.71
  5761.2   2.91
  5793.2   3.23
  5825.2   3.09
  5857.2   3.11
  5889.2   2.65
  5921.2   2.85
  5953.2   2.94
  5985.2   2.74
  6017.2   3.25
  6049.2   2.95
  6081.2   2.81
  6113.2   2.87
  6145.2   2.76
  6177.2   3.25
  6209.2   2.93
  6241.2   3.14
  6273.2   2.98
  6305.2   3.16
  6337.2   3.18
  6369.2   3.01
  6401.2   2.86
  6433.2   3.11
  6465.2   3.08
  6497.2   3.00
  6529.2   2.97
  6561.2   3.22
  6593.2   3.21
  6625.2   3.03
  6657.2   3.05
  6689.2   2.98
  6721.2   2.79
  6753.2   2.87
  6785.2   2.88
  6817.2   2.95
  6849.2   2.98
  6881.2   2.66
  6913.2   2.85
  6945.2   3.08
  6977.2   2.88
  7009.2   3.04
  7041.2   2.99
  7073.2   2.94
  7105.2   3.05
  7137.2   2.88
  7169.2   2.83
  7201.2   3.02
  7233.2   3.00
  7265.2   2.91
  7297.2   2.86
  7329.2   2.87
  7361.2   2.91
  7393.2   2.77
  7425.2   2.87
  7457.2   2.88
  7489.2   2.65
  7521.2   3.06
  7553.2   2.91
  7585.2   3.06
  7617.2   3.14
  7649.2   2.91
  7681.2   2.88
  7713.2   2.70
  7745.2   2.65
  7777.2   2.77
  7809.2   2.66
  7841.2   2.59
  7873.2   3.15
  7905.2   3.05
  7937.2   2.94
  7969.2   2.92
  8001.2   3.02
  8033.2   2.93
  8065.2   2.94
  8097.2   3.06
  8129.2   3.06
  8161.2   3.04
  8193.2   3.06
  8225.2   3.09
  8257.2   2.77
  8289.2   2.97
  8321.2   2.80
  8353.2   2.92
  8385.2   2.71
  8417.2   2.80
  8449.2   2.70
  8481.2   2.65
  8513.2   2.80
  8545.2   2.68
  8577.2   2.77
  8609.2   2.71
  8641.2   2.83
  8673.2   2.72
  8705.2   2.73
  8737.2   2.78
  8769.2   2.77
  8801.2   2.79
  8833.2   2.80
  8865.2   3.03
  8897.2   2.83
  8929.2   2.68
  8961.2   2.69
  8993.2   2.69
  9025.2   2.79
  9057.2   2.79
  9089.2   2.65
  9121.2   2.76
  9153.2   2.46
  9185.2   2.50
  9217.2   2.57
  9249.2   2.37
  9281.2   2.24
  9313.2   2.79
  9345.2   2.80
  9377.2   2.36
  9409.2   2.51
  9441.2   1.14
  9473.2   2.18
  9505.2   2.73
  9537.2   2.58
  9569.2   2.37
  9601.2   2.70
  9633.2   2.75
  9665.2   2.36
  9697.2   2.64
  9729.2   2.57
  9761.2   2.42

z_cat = 0.09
